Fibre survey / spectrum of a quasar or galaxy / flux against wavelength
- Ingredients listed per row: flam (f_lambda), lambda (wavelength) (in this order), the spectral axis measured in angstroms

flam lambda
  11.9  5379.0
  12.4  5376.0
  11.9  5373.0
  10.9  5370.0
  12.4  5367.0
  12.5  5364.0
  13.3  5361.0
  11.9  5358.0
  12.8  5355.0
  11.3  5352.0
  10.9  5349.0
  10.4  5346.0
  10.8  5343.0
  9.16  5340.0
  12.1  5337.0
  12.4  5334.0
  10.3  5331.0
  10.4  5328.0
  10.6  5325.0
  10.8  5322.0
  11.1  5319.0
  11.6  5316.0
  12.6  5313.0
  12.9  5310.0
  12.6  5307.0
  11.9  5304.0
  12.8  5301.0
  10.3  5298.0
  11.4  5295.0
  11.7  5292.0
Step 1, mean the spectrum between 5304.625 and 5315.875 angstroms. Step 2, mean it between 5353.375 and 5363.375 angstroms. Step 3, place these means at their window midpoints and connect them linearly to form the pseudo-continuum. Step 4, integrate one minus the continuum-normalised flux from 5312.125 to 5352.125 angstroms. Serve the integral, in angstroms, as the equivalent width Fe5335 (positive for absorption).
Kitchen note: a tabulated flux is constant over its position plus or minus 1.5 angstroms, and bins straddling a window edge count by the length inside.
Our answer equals 5.0 angstroms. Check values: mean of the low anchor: 12.5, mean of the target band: 11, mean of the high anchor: 12.6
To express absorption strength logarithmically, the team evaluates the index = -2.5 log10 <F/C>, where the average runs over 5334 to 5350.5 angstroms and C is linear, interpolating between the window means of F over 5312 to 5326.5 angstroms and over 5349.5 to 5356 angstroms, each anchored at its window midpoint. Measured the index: 0.08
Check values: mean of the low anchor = 11.3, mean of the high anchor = 11.8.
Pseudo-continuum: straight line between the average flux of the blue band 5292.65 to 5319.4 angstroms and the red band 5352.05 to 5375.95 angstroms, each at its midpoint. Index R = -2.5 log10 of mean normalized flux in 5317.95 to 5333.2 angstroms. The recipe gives 0.13 mag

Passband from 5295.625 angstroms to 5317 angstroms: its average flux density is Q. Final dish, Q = 12.1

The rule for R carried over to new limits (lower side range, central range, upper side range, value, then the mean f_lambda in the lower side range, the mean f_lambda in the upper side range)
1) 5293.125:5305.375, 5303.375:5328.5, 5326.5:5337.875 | -0.02 mag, 11.6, 11.3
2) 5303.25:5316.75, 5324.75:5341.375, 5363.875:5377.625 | 0.13 mag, 12.4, 12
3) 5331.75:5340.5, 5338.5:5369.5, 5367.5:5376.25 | 0.00 mag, 11.4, 11.7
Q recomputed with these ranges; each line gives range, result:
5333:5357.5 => 11.2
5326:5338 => 11.2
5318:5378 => 11.4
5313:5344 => 11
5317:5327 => 10.8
